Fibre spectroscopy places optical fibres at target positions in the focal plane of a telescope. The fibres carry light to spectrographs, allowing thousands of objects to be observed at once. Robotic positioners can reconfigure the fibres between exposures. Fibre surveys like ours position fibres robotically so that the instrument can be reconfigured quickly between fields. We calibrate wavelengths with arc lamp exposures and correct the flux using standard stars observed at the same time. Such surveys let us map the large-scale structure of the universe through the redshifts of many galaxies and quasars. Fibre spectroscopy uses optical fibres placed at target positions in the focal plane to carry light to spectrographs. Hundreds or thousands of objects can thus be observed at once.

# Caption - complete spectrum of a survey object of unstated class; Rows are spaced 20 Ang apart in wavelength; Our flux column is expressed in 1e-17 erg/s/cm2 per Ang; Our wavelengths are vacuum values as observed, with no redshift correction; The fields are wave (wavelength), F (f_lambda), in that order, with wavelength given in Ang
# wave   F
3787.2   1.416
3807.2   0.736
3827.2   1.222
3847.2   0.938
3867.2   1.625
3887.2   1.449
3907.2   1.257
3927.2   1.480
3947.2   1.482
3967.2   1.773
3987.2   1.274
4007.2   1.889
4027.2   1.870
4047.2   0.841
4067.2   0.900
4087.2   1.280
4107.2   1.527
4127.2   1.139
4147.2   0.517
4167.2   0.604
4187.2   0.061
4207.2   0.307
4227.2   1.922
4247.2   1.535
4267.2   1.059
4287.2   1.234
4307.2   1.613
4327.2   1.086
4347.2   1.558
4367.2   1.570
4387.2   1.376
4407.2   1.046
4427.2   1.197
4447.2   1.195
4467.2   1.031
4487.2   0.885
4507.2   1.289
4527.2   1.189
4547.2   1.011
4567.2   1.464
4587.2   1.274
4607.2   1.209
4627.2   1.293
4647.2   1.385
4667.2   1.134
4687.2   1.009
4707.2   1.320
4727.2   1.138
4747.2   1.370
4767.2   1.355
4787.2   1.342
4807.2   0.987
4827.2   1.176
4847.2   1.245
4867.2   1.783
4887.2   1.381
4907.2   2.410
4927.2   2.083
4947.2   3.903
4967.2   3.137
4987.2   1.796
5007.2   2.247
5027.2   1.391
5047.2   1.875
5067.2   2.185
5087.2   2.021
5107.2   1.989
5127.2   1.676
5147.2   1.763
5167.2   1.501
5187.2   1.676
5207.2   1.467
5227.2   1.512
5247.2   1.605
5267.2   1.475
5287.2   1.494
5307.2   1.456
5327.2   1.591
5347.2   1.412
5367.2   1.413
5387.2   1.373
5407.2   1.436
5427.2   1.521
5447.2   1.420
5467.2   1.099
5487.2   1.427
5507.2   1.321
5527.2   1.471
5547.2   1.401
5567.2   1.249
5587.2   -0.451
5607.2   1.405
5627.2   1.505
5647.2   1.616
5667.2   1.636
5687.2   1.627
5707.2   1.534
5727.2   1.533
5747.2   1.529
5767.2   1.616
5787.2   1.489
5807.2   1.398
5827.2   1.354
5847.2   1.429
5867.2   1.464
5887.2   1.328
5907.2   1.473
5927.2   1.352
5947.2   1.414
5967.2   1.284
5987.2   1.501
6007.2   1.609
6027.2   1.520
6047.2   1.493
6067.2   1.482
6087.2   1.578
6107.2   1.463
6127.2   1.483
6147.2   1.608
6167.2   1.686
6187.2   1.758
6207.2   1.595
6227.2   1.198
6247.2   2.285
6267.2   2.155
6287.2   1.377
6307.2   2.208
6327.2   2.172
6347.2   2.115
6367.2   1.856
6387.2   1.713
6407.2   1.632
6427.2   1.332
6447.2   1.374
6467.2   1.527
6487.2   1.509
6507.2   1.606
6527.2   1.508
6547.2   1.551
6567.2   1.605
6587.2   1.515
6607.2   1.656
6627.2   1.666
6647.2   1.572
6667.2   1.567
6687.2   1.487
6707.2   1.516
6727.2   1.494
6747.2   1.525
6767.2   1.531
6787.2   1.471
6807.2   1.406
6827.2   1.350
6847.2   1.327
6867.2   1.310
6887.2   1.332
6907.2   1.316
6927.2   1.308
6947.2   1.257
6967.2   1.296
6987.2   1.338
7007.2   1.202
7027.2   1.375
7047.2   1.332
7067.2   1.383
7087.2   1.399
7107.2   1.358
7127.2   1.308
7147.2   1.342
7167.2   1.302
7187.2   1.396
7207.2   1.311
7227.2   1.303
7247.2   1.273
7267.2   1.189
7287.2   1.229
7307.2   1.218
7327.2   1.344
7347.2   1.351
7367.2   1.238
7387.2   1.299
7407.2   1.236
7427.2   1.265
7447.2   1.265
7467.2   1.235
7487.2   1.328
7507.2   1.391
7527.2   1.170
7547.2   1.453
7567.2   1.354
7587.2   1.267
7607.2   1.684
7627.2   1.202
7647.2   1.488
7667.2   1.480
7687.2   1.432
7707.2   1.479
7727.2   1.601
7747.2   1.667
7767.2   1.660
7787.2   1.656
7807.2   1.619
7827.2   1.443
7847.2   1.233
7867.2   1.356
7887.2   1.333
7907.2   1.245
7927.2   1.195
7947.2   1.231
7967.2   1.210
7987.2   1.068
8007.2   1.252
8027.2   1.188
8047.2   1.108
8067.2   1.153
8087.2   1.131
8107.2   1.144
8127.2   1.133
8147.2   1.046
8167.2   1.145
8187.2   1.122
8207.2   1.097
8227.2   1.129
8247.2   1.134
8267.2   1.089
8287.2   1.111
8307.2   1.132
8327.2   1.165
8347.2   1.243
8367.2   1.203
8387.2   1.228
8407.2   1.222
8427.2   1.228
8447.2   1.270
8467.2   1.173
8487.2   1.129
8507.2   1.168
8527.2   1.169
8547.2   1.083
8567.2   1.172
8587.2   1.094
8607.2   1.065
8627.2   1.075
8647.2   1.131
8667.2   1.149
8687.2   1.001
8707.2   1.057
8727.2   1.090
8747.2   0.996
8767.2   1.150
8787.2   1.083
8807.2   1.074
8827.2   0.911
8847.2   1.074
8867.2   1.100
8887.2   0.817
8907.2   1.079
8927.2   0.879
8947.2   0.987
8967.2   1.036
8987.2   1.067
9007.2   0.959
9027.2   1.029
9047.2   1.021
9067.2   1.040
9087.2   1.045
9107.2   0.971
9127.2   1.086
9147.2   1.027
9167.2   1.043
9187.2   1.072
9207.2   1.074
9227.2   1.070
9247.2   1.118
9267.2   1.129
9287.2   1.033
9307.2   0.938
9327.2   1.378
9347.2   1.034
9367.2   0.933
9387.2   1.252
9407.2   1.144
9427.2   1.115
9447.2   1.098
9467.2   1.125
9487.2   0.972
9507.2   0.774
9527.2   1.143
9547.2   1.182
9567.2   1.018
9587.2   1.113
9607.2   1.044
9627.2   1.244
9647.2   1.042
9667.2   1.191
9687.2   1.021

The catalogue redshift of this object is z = 0.05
